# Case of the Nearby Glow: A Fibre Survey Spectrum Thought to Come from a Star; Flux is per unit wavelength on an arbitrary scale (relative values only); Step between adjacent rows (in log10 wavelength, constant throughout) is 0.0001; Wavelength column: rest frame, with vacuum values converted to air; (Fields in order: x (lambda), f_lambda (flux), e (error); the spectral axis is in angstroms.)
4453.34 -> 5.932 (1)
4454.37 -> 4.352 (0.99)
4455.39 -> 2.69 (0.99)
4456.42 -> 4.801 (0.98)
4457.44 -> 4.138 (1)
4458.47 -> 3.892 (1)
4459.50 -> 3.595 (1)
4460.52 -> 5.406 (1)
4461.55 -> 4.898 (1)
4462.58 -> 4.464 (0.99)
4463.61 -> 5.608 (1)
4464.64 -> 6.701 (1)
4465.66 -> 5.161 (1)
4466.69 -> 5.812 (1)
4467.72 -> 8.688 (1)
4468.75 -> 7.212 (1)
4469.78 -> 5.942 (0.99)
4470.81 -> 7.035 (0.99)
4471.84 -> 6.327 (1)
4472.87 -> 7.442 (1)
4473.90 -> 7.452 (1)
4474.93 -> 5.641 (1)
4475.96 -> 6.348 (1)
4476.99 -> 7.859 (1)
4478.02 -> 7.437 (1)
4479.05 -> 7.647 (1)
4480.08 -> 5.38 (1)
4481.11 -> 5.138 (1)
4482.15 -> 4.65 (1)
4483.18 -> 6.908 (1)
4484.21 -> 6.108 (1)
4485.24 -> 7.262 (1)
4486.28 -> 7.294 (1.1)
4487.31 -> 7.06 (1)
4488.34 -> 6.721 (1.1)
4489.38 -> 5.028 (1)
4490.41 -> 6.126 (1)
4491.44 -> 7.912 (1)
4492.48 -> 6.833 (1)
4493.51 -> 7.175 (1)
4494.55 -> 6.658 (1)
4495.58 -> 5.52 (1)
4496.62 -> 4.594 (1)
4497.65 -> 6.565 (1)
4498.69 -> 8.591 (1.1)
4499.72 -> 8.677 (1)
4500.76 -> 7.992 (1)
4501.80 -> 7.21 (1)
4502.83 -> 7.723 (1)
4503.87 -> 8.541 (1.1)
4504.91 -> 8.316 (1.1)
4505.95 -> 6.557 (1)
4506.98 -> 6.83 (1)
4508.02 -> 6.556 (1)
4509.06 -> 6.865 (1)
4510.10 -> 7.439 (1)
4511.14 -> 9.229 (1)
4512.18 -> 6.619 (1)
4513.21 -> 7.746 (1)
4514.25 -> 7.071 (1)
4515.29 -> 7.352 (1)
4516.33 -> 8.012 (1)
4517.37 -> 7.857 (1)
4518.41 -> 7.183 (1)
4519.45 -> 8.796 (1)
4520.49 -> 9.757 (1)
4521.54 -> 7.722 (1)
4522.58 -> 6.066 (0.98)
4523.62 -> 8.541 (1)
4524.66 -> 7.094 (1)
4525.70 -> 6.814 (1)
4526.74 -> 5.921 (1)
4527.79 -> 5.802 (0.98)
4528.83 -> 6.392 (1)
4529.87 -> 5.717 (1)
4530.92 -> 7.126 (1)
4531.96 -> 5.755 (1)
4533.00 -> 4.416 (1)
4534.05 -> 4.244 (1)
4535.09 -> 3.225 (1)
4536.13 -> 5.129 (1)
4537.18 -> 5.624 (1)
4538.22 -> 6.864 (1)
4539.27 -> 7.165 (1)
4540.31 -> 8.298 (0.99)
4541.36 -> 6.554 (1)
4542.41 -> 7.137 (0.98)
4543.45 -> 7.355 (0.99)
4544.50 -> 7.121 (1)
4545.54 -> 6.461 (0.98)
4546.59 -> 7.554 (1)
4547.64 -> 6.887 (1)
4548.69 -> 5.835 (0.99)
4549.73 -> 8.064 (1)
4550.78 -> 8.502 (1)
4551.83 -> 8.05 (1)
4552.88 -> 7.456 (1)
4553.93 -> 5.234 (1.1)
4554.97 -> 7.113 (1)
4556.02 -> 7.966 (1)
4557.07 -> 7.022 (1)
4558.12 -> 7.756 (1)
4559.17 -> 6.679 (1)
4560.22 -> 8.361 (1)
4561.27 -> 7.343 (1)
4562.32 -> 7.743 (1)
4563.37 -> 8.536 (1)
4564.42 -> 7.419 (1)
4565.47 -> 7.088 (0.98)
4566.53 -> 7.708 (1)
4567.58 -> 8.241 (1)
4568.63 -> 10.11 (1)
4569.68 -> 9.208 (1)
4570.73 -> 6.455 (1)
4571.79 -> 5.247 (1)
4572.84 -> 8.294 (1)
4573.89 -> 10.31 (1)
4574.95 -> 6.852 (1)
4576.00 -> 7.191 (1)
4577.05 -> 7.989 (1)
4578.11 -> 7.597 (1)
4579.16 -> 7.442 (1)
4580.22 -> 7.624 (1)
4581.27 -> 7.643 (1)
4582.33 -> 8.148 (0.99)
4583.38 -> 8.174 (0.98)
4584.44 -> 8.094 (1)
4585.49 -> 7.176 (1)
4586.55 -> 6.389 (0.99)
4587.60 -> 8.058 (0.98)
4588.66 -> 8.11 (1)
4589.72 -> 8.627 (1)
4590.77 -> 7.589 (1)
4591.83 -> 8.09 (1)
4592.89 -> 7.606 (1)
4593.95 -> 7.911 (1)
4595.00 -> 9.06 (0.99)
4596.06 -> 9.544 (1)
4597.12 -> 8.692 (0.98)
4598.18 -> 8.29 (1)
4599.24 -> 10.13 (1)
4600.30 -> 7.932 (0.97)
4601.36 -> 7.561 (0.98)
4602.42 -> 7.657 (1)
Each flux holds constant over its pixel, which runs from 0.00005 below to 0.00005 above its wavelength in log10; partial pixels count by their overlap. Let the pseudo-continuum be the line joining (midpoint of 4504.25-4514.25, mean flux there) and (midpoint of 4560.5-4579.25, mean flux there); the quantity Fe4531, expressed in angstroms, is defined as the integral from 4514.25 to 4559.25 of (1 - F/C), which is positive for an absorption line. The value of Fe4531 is 4.1 angstroms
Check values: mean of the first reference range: 7.35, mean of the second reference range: 7.84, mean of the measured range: 6.88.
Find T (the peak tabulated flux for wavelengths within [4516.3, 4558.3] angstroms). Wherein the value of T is 9.757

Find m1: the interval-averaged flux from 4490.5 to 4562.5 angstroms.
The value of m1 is 7.04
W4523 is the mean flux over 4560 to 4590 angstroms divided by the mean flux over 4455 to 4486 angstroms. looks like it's 1.32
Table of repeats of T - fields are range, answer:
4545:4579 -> 10.31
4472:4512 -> 9.229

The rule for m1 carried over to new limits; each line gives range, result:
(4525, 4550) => 6.3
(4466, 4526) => 7.08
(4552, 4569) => 7.6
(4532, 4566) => 6.87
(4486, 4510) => 7.02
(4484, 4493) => 6.73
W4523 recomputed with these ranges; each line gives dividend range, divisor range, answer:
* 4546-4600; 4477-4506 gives 1.14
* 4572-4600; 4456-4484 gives 1.35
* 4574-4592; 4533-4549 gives 1.23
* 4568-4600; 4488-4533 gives 1.13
